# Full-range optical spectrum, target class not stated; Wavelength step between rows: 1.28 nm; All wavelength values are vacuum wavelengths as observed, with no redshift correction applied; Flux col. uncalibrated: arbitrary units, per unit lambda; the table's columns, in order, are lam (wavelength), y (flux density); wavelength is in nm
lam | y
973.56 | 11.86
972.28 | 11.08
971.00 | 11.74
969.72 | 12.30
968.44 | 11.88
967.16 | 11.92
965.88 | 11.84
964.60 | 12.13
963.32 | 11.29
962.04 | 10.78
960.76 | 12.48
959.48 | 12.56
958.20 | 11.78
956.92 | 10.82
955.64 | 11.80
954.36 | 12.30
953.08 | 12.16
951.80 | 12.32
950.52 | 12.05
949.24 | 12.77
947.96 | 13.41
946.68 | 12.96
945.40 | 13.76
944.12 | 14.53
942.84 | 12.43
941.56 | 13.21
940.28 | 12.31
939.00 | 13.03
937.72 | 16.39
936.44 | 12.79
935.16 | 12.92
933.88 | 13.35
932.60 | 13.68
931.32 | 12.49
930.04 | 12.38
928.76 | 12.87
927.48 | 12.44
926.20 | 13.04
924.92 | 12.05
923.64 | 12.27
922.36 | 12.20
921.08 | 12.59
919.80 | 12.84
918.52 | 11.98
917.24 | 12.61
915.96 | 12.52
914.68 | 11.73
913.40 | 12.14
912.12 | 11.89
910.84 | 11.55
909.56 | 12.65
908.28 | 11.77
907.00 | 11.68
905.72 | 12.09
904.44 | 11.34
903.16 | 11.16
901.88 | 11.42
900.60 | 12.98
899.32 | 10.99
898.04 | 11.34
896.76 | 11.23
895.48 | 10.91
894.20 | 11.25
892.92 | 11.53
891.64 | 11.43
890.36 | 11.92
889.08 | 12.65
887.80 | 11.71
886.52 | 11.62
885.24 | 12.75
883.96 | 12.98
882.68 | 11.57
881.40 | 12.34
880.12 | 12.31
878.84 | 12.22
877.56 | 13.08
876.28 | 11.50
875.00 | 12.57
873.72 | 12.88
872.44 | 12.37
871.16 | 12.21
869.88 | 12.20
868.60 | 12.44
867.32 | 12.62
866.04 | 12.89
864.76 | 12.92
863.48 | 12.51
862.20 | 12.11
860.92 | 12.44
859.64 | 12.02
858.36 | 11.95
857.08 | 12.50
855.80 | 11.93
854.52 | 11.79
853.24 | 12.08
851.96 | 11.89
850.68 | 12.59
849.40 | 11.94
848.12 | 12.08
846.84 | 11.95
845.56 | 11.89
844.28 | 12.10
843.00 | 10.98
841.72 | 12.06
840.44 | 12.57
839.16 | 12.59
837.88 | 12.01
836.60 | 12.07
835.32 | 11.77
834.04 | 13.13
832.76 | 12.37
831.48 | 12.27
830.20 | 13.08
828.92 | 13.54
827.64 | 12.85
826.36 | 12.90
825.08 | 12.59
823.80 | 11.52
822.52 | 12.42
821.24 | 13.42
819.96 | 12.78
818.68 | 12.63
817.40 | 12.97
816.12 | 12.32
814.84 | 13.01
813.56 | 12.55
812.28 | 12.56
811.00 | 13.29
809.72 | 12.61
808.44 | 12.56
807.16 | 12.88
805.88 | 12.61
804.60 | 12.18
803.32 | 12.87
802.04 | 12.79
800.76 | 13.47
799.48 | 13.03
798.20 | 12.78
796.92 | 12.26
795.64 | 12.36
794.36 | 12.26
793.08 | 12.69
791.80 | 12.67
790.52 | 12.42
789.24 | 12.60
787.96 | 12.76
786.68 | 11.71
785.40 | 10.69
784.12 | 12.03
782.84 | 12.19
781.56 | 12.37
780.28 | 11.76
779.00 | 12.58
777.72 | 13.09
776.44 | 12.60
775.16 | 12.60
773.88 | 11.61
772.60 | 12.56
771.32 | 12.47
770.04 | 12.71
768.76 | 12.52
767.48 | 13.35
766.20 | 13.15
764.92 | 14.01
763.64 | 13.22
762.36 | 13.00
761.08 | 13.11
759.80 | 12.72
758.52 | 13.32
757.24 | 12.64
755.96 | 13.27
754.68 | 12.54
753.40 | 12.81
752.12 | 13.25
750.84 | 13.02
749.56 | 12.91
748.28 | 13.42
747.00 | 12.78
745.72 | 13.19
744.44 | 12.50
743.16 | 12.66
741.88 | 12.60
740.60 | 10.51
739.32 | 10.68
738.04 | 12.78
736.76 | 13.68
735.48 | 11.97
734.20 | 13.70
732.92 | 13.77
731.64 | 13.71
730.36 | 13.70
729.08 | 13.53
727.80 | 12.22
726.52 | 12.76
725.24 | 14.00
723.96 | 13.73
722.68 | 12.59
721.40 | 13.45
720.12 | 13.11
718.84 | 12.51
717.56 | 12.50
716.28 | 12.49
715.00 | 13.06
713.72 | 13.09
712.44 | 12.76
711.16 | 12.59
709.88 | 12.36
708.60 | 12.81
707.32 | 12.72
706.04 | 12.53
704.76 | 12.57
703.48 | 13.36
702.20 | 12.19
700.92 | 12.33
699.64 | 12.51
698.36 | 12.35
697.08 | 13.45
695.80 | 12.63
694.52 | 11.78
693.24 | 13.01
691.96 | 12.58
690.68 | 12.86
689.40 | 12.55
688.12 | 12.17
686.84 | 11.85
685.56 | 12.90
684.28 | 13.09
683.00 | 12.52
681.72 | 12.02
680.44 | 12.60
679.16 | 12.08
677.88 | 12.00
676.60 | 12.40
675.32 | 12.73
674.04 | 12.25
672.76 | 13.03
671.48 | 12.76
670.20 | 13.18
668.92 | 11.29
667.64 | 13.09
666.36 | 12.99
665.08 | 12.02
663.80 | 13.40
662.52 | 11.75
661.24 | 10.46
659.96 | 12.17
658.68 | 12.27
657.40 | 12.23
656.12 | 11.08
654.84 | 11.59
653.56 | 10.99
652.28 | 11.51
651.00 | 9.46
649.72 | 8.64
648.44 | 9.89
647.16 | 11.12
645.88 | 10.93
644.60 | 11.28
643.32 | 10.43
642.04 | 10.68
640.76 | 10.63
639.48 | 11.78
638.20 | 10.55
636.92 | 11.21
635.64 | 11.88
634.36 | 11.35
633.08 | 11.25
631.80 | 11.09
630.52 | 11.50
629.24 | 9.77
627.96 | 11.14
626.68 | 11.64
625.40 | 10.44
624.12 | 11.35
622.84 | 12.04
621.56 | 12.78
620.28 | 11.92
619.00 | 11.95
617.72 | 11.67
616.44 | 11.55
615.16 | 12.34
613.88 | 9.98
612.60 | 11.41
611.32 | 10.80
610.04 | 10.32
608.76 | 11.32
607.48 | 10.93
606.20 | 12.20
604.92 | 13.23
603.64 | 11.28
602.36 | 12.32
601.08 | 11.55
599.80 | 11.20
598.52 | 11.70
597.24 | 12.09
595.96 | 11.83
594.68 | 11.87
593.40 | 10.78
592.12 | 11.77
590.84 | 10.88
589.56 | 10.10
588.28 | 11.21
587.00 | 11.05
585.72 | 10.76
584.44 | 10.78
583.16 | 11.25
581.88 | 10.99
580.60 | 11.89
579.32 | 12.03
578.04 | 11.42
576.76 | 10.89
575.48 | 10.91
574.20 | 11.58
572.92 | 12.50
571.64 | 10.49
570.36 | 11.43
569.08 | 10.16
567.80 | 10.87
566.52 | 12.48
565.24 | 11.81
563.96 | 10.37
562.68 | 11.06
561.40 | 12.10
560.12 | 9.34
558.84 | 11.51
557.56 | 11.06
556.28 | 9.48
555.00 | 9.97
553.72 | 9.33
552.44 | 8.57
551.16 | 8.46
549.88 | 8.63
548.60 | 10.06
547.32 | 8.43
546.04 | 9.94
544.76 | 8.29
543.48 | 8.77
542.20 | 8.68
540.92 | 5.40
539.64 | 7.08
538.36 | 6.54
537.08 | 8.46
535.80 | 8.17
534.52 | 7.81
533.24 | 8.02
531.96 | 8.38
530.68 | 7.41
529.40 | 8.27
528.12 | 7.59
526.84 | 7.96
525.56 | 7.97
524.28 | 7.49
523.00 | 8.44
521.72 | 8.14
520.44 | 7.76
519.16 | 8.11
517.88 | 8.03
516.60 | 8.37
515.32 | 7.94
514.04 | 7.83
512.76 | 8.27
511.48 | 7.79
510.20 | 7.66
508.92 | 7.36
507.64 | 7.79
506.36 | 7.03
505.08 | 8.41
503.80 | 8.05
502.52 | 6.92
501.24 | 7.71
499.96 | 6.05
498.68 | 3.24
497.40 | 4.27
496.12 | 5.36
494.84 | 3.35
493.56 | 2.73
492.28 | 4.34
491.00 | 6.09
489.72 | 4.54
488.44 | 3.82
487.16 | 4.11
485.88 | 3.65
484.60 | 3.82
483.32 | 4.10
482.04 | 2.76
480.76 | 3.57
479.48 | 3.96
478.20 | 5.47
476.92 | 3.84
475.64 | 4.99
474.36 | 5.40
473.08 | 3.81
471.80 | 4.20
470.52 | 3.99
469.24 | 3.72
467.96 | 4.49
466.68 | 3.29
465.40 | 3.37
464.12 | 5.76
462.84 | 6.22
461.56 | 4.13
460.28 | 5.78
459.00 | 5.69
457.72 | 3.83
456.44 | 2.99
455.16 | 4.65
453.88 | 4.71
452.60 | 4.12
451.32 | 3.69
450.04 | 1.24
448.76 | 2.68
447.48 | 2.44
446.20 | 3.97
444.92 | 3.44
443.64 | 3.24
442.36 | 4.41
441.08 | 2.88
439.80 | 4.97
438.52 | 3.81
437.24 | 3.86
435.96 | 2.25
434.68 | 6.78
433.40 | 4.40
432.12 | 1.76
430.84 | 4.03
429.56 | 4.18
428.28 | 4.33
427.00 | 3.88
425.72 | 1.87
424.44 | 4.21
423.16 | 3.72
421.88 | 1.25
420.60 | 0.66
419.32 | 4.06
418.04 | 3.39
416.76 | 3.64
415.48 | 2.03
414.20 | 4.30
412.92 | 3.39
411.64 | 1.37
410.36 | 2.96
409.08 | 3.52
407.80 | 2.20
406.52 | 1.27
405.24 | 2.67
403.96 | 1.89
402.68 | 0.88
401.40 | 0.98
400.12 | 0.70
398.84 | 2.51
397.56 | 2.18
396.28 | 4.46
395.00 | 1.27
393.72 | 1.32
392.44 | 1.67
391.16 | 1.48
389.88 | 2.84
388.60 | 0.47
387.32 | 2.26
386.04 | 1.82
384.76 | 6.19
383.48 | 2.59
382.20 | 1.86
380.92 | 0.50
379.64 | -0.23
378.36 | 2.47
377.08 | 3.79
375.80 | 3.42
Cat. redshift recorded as 0.255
